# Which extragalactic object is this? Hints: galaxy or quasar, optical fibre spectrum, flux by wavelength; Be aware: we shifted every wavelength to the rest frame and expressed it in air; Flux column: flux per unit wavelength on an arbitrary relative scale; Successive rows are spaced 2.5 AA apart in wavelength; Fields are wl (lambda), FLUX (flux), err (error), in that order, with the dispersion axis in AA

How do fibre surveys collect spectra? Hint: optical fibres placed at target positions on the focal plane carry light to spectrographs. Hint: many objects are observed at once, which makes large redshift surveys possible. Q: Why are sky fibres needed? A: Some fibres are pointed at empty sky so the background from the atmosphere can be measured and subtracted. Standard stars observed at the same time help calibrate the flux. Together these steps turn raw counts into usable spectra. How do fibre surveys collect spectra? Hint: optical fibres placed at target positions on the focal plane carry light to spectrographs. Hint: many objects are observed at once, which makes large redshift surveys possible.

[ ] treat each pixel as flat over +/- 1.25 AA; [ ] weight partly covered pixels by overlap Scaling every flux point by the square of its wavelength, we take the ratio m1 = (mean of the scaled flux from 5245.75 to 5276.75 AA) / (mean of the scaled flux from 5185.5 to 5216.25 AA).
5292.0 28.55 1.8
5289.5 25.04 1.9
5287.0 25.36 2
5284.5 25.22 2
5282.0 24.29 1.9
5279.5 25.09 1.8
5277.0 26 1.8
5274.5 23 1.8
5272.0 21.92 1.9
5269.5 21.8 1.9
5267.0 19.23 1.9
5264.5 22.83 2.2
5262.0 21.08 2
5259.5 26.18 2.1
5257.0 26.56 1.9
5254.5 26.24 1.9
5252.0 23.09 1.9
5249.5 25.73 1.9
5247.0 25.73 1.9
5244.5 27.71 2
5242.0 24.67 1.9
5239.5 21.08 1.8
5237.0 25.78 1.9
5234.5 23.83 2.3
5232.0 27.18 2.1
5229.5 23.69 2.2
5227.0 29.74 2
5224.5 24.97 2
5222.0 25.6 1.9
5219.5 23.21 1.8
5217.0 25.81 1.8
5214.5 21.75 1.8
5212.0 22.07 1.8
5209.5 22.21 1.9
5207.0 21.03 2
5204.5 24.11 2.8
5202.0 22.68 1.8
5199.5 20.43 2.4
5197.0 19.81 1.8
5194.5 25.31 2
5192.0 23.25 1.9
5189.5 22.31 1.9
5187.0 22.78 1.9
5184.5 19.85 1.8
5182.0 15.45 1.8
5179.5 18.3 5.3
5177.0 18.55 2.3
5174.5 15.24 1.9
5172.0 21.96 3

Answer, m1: 1.1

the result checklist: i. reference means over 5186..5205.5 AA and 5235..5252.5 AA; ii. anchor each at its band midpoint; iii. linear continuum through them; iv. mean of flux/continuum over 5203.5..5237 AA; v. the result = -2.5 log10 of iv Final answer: -0.02 mag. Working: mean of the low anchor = 22.6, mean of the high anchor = 24.9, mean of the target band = 24.3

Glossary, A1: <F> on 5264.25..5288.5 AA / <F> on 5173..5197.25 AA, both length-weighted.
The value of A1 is 1.2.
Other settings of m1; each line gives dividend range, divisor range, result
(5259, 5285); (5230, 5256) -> 0.94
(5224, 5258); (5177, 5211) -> 1.22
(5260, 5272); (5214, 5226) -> 0.90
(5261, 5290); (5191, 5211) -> 1.08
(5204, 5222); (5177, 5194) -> 1.14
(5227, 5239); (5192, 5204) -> 1.15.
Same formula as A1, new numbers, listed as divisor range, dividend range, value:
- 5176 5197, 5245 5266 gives 1.19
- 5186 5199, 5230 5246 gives 1.11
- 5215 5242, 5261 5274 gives 0.86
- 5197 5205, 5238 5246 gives 1.12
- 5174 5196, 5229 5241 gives 1.20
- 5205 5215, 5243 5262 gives 1.16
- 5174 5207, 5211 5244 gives 1.19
